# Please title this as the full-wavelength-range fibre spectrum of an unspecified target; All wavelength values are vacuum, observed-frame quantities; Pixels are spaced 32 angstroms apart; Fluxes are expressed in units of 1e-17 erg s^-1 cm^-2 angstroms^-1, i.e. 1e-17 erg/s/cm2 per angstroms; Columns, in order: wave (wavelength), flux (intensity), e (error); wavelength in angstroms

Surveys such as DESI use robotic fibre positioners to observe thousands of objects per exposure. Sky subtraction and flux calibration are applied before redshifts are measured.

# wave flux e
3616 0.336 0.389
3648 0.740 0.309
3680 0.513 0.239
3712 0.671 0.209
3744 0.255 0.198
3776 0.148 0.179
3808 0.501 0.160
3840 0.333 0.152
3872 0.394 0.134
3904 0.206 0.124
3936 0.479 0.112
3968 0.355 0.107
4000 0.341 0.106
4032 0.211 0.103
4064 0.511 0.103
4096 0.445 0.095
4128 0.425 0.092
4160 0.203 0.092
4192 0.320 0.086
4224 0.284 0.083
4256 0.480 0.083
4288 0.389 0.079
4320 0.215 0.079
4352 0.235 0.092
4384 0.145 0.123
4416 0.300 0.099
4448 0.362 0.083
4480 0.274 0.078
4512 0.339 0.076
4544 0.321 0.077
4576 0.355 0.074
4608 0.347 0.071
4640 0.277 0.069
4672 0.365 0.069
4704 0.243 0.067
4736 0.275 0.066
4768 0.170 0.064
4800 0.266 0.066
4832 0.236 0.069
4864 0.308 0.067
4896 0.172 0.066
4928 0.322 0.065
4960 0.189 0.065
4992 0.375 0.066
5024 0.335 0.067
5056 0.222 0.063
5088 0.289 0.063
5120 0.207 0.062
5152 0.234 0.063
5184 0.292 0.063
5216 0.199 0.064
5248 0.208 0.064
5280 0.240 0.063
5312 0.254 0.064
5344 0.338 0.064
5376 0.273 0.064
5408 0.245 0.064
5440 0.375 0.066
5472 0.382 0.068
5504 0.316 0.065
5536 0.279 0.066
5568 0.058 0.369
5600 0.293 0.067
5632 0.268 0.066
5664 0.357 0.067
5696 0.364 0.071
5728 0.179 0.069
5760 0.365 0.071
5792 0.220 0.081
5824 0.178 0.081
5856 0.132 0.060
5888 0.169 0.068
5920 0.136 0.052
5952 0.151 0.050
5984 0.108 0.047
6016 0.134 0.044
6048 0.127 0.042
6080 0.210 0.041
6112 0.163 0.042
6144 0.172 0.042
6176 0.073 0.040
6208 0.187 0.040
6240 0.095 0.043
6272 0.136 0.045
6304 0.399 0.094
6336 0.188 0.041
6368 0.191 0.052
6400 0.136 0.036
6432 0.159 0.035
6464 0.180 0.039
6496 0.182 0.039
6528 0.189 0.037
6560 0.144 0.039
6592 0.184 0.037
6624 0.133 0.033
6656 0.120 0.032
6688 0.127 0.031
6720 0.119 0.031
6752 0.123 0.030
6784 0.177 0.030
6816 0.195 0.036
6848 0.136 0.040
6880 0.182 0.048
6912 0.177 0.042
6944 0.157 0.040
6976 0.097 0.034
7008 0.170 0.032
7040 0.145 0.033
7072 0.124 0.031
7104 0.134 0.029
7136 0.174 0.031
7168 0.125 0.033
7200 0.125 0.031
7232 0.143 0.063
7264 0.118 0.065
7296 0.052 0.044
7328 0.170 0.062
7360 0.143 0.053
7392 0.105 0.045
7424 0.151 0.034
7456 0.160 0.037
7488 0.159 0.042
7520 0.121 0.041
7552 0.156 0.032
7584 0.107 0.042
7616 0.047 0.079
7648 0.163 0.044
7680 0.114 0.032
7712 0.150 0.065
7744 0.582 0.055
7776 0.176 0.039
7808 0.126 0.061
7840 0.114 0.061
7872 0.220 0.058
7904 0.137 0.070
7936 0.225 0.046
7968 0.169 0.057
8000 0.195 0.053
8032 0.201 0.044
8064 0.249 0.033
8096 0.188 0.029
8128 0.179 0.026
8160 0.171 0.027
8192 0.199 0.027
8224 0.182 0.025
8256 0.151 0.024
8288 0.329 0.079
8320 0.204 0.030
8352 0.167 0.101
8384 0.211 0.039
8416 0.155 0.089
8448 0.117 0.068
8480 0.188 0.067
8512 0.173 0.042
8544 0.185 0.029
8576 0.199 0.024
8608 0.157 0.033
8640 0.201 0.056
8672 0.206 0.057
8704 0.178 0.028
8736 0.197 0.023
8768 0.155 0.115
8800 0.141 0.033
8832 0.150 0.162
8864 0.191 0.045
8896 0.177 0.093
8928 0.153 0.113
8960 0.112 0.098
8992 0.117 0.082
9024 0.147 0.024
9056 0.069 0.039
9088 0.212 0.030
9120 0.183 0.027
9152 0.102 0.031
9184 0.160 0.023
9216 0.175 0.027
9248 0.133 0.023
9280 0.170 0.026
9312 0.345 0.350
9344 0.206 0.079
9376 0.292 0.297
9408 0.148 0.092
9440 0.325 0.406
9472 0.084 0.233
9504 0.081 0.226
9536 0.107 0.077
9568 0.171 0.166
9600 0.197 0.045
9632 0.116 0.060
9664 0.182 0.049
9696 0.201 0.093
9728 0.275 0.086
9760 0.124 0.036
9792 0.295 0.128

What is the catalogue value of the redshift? 1.078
